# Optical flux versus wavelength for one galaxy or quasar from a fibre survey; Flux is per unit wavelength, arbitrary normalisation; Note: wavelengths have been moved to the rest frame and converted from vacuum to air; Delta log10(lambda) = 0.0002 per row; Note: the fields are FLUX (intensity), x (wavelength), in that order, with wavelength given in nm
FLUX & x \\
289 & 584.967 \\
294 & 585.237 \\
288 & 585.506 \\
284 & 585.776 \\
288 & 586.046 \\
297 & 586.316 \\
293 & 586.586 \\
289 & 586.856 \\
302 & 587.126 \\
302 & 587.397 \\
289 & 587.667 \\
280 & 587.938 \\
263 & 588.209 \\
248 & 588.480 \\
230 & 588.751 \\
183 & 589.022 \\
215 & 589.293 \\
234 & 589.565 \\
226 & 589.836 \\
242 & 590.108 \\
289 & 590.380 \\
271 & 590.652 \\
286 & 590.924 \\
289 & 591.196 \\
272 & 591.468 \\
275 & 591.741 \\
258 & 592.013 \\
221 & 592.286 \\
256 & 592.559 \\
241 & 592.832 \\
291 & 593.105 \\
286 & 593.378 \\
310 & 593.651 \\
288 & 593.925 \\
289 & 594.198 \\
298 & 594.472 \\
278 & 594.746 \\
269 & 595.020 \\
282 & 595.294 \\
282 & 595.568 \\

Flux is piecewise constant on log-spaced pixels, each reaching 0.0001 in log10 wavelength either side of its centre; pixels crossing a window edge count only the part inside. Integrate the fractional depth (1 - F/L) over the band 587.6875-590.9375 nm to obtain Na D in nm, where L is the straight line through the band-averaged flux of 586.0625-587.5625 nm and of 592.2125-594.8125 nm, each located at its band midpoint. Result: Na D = 0.467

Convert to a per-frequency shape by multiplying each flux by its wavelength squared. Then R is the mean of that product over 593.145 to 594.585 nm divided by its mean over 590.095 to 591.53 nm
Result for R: 1.07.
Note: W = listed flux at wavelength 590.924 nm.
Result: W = 286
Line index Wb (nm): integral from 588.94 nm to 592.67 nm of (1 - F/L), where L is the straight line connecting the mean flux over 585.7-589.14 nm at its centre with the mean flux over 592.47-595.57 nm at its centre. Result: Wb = 0.34 nm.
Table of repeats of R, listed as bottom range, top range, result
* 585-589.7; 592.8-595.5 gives 1.08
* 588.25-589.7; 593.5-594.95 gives 1.32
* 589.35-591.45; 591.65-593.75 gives 1.03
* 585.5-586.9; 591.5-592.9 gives 0.89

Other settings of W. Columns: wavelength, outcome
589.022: 183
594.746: 278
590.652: 271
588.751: 230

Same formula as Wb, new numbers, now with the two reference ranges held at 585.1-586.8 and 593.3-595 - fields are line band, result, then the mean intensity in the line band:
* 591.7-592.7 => 0.14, 250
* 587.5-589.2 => 0.24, 249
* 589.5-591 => 0.17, 258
